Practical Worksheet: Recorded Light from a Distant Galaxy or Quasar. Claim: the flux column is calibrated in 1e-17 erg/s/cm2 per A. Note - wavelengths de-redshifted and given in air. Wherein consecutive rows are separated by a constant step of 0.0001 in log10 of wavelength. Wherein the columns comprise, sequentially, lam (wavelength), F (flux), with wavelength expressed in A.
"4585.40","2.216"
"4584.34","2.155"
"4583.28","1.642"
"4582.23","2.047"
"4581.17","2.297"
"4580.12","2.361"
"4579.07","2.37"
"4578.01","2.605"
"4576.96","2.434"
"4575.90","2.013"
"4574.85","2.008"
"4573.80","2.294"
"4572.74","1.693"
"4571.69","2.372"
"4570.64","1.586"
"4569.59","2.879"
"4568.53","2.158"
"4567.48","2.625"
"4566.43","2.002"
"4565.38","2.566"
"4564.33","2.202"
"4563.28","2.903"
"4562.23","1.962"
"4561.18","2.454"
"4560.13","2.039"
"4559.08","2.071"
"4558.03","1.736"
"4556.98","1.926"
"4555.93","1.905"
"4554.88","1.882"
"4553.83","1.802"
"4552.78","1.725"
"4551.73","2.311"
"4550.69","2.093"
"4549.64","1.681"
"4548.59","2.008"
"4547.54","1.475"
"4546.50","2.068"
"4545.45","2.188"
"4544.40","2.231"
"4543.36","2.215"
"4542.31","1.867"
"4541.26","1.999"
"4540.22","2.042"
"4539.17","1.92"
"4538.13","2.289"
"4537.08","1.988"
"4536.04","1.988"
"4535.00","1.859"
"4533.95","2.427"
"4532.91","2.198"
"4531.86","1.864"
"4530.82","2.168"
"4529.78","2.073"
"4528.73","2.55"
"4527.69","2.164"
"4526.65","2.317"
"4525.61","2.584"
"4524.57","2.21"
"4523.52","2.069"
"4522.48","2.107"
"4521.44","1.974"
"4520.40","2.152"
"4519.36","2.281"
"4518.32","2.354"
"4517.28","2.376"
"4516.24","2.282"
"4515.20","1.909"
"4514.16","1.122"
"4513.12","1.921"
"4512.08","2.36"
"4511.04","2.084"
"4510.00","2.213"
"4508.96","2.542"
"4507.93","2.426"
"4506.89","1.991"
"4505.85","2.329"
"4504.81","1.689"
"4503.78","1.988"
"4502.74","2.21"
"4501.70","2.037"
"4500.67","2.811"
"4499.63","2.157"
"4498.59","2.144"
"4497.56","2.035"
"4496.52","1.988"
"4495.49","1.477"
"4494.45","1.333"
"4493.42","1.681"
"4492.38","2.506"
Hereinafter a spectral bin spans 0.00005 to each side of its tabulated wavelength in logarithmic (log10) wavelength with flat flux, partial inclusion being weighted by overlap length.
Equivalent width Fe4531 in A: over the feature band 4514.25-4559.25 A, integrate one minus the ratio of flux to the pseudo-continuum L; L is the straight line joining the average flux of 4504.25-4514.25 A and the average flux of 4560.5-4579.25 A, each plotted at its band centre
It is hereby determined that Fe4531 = 2.4 A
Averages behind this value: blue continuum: 2.11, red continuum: 2.28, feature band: 2.07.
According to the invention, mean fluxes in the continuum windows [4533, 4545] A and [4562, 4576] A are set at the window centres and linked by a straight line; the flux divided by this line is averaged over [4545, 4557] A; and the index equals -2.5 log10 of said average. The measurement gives 0.12 mag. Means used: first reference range 2.08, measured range 1.92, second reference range 2.25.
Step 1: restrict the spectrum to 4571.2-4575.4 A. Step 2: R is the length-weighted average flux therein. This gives 2.09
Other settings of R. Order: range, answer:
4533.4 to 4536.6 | 2.1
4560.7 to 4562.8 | 2.22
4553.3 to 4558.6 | 1.85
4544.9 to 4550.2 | 1.88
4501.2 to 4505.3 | 1.98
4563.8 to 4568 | 2.35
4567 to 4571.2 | 2.31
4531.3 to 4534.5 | 2.16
